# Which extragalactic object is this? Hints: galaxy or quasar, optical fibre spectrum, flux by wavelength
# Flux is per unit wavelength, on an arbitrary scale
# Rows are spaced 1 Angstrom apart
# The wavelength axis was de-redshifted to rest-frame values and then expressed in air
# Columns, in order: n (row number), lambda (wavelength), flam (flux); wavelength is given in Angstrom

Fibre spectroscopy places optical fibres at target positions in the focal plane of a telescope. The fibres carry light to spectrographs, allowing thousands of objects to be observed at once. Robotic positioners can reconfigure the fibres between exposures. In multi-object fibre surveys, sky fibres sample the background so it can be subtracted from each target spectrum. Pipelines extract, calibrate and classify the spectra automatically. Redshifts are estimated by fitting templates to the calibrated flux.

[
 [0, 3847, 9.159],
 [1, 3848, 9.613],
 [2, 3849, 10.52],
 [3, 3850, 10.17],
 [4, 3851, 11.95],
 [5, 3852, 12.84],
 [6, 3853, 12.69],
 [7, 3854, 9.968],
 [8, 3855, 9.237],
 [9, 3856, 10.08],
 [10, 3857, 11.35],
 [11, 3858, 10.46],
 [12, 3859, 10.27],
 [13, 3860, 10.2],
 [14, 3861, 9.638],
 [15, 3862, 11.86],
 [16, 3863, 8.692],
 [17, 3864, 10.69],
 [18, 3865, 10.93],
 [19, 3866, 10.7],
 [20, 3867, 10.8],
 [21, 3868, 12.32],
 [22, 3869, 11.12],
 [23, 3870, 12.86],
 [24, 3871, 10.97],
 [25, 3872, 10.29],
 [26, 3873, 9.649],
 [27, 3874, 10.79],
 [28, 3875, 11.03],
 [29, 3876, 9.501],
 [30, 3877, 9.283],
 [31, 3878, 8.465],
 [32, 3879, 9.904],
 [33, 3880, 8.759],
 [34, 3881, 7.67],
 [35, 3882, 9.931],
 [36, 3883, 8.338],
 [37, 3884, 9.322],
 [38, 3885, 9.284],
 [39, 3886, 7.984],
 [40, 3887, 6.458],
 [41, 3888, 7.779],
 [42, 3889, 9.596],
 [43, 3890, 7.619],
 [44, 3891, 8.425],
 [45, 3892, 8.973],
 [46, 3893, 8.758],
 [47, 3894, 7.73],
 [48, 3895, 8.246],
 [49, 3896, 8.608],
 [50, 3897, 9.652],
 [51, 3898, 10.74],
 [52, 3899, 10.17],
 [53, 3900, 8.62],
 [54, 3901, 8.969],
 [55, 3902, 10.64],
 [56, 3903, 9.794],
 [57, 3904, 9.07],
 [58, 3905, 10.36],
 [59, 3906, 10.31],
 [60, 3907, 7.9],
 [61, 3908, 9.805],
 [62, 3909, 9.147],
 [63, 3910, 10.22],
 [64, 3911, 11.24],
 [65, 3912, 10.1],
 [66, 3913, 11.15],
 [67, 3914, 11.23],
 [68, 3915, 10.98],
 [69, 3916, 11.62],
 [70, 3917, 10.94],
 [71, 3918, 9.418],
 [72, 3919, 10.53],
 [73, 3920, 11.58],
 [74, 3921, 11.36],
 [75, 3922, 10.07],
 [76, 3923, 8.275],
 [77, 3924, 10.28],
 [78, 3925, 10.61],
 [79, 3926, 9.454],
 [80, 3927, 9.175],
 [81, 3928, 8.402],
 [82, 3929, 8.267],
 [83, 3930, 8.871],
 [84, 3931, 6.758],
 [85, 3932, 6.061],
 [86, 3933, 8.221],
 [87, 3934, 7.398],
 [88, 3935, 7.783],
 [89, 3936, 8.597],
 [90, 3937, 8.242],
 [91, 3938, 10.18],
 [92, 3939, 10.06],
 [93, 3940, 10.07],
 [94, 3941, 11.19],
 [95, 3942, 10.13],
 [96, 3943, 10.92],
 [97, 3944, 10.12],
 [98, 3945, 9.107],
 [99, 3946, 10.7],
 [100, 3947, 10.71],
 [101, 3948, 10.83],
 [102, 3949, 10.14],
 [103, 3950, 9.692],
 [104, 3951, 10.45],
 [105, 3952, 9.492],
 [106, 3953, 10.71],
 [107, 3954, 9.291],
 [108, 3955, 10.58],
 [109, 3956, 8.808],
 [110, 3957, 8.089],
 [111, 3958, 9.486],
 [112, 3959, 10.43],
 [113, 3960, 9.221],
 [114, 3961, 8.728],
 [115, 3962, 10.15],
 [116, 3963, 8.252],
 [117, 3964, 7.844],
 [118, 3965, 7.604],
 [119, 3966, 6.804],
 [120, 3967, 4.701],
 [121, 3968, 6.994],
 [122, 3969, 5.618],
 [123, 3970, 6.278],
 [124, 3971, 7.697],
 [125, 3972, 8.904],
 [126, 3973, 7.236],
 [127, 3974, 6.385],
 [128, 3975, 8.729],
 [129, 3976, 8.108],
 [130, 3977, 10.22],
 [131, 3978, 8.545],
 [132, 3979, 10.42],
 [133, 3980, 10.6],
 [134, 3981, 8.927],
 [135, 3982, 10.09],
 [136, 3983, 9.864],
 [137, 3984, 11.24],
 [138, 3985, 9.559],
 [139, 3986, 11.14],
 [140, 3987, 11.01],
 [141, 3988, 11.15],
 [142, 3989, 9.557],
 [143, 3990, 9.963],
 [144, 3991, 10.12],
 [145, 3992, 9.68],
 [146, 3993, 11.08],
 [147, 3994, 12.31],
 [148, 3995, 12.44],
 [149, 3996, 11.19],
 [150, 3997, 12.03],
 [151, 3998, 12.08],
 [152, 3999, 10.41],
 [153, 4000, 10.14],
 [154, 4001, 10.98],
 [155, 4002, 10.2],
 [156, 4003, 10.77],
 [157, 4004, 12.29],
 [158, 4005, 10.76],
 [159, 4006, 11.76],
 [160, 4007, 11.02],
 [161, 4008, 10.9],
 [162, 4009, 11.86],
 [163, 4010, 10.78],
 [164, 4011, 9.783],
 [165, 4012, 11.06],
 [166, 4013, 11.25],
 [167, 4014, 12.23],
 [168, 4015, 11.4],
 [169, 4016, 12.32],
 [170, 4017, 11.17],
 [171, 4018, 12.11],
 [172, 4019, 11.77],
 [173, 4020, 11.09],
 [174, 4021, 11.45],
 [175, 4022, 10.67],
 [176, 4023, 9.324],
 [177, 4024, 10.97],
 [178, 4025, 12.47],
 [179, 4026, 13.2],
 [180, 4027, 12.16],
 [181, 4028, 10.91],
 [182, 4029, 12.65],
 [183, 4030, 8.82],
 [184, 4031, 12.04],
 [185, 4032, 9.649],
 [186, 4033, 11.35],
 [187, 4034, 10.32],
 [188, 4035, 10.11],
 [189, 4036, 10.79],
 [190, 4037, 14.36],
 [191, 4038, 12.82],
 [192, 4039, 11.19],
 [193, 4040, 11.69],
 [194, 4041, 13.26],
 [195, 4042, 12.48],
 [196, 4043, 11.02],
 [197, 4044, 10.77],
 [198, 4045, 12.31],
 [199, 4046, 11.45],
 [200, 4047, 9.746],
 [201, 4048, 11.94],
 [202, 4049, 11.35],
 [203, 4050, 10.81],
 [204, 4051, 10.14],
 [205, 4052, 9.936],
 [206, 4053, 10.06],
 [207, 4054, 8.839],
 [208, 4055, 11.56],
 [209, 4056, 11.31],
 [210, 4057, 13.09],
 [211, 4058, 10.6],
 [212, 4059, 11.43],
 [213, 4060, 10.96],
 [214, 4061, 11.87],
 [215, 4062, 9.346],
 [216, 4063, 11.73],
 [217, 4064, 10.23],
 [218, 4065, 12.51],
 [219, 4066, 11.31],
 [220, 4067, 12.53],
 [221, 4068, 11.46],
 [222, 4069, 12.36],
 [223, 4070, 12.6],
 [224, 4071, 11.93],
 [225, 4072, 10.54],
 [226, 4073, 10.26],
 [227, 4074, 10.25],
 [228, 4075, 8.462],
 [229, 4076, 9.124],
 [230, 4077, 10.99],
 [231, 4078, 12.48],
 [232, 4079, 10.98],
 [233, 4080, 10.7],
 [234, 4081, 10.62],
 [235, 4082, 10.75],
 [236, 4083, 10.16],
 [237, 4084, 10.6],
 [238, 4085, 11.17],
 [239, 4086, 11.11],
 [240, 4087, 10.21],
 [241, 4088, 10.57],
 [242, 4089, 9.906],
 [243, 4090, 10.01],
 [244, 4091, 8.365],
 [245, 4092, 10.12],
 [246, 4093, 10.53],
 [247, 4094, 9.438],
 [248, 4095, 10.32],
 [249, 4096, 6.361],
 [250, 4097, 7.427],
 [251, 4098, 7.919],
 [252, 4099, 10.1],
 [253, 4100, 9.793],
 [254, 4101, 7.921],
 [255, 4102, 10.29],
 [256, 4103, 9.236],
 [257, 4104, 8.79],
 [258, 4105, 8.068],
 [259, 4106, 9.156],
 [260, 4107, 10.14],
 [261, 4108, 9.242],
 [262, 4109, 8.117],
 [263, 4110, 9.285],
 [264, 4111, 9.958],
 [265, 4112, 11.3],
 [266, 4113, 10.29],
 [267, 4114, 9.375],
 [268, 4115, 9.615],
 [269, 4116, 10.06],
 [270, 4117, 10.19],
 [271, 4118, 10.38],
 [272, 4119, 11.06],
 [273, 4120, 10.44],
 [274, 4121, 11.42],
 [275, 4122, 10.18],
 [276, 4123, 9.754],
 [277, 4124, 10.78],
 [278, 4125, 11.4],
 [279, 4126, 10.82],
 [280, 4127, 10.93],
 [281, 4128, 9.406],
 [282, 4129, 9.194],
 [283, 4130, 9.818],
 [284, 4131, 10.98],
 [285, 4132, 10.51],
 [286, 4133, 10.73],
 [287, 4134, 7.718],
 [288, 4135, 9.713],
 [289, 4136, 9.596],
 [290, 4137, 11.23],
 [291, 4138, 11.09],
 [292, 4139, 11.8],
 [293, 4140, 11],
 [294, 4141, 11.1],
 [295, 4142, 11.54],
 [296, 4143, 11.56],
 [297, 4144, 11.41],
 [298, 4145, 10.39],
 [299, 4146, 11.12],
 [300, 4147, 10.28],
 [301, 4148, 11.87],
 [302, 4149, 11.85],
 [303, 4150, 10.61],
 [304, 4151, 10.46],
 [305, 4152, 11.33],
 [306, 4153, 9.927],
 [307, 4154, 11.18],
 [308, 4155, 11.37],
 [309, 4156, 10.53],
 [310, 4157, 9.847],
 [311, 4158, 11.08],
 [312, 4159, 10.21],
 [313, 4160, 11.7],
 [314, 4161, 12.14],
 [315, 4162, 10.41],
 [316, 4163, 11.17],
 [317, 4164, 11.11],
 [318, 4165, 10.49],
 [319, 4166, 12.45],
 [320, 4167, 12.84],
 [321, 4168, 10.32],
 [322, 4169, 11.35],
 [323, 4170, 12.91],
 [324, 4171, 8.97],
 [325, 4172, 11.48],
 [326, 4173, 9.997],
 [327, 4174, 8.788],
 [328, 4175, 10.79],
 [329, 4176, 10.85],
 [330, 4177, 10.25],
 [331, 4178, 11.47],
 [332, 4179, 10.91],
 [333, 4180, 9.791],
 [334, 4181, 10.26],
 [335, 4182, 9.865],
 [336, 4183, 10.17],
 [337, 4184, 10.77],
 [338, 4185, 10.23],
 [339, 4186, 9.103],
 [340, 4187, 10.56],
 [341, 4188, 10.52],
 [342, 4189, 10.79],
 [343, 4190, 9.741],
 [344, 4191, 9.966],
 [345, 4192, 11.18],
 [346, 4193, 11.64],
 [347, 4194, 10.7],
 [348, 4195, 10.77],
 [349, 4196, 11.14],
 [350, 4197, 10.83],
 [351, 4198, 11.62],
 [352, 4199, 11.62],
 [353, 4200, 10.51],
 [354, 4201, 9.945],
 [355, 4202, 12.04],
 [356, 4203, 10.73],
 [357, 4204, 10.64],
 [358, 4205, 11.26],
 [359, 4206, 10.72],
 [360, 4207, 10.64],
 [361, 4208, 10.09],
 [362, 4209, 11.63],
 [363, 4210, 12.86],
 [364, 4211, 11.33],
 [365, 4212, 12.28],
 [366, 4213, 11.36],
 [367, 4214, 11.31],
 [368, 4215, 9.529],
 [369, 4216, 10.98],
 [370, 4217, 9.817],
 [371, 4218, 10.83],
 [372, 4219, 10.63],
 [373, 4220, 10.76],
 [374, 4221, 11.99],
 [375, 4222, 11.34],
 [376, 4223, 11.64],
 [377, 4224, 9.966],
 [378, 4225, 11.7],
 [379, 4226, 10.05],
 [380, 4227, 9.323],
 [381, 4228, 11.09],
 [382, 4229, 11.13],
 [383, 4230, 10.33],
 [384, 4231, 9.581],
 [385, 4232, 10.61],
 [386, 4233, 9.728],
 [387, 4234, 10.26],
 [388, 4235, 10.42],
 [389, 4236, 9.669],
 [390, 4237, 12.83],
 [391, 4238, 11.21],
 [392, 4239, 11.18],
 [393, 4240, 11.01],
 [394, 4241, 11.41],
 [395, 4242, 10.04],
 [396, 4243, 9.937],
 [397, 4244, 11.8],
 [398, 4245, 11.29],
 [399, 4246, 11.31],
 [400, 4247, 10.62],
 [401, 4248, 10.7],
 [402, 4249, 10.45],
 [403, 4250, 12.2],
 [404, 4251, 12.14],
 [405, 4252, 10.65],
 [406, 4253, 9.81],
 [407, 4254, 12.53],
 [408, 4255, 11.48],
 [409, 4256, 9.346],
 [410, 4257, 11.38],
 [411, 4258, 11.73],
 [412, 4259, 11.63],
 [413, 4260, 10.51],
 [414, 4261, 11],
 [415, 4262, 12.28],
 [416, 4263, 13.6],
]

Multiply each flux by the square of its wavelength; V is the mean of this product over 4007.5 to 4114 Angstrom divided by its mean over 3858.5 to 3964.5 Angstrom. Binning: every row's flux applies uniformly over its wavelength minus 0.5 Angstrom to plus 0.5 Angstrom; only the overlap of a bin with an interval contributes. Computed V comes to 1.20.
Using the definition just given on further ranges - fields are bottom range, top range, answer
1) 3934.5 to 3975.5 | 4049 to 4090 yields 1.29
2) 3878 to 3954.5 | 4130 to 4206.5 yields 1.29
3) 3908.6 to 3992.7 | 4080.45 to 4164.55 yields 1.19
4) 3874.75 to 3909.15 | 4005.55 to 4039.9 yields 1.34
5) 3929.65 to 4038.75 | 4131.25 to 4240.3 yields 1.18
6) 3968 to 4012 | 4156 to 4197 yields 1.17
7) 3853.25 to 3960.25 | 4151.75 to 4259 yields 1.30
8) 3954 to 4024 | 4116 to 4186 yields 1.16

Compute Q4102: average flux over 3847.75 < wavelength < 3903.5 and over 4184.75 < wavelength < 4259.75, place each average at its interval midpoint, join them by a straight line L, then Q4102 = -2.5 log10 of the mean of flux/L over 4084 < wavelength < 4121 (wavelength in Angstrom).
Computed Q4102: 0.09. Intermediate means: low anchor 9.84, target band 9.66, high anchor 10.9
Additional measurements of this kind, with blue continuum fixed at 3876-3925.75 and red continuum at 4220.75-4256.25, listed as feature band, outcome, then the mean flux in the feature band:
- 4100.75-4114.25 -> 0.103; 9.4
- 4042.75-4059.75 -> -0.088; 11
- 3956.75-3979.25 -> 0.207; 8.08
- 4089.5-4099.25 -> 0.141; 9.03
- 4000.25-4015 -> -0.121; 11.1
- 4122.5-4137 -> 0.030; 10.1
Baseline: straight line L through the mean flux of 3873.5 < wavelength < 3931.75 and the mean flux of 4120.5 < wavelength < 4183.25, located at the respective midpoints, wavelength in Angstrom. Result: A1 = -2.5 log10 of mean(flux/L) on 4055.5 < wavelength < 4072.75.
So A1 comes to -0.12 mag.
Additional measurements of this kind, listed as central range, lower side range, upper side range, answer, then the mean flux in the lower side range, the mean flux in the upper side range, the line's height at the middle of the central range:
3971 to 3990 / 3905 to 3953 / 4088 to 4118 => 0.02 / 9.76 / 9.39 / 9.65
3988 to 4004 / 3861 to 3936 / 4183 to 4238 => -0.10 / 9.57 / 10.8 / 9.95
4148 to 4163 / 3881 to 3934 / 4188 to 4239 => -0.04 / 9.33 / 10.9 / 10.6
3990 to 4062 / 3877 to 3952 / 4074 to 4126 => -0.16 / 9.43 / 9.91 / 9.72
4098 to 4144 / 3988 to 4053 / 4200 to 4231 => 0.10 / 11.2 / 10.9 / 11.1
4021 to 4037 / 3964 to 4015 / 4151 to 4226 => -0.11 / 9.88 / 10.9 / 10.1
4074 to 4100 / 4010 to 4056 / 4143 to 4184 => 0.12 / 11.3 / 10.9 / 11.1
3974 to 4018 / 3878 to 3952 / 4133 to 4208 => -0.09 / 9.44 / 10.8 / 9.87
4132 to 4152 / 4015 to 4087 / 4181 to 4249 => 0.02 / 11.2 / 10.8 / 11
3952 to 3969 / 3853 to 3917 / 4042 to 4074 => 0.21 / 9.81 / 11.2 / 10.4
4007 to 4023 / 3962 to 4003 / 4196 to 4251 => -0.17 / 9.43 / 10.9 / 9.63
